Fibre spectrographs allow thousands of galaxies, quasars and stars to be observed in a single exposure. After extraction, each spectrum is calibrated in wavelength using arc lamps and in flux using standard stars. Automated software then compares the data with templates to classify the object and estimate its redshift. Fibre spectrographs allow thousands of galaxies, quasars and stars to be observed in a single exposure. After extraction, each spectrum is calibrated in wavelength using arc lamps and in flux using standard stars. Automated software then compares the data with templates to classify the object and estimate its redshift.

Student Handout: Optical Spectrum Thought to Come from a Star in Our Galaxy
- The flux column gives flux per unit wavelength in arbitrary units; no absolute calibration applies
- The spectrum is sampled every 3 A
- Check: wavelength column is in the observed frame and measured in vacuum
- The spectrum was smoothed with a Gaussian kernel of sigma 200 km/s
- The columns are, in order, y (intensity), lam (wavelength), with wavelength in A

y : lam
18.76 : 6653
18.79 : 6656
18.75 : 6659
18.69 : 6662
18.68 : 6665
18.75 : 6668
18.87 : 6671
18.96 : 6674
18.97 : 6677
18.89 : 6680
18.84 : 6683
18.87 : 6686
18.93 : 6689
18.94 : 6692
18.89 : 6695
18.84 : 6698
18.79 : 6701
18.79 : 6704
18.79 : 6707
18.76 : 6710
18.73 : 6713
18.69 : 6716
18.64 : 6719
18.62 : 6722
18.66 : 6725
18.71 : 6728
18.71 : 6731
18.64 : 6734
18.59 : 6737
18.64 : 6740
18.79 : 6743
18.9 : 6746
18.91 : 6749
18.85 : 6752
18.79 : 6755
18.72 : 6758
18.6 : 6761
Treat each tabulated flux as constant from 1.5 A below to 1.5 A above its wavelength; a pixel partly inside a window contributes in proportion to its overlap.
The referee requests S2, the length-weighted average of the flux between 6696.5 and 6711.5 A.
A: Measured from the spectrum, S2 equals 18.8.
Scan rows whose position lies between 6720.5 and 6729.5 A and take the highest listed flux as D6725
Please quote 18.71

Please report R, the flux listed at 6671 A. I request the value 18.87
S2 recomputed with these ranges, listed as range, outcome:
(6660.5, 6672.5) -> 18.7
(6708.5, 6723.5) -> 18.7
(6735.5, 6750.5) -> 18.8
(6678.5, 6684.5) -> 18.9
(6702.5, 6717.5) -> 18.8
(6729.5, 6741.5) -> 18.6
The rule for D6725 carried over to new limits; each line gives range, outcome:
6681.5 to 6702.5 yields 18.94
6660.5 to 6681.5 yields 18.97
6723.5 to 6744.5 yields 18.79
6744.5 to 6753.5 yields 18.91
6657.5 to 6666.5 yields 18.75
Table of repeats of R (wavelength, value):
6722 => 18.62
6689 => 18.93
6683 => 18.84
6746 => 18.9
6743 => 18.79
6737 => 18.59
